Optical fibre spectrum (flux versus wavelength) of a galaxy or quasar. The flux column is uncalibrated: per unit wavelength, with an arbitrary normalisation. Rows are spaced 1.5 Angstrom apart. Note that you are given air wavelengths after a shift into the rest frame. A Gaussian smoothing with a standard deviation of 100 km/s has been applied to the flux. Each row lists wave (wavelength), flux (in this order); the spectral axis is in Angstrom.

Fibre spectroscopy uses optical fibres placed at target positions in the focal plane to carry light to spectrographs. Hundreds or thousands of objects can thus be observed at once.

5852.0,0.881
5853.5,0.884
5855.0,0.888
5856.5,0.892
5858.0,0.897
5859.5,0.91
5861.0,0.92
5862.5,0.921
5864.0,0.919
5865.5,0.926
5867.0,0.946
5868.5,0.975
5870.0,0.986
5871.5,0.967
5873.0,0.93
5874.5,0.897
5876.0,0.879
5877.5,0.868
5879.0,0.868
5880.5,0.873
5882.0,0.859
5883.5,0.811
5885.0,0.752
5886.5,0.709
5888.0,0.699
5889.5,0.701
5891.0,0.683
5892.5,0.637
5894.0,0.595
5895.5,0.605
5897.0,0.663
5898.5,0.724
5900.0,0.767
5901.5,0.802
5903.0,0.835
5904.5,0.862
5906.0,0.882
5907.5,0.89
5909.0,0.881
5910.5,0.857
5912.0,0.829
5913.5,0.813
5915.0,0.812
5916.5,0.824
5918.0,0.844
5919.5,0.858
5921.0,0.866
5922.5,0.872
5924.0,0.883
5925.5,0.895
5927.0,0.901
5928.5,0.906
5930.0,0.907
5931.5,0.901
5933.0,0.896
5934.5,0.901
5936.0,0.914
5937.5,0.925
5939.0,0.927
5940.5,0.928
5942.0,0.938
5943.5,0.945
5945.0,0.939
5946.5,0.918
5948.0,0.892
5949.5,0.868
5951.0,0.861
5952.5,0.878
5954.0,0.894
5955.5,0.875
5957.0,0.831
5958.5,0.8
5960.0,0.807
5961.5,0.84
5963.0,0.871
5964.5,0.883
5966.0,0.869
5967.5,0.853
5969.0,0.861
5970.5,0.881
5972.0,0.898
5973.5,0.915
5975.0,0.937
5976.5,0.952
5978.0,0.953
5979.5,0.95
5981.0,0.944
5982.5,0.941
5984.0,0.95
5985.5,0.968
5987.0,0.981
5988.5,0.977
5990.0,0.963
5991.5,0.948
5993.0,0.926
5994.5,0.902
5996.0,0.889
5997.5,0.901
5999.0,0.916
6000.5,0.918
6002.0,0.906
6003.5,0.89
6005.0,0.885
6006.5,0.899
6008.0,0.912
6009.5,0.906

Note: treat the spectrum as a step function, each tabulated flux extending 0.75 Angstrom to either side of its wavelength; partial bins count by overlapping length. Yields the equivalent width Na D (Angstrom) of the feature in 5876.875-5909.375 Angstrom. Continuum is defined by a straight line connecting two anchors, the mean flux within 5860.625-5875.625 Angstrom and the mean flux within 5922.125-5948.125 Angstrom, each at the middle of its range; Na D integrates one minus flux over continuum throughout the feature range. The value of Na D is 5.5 Angstrom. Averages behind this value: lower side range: 0.938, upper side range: 0.911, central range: 0.77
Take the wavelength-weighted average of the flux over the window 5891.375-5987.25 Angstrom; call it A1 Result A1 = 0.866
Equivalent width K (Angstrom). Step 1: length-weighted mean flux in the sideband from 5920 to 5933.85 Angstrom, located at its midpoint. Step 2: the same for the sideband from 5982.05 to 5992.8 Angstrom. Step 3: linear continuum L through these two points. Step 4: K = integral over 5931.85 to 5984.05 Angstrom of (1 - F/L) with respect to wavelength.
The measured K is 1.6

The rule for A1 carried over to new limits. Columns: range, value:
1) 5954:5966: 0.849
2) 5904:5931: 0.866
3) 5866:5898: 0.805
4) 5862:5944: 0.848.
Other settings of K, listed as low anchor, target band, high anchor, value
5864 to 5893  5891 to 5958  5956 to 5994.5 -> 2.00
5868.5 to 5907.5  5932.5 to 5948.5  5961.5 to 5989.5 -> -0.91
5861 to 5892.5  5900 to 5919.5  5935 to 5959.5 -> 0.71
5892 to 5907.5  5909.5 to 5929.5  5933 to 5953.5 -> -0.95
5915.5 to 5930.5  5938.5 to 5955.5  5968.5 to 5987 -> -0.13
